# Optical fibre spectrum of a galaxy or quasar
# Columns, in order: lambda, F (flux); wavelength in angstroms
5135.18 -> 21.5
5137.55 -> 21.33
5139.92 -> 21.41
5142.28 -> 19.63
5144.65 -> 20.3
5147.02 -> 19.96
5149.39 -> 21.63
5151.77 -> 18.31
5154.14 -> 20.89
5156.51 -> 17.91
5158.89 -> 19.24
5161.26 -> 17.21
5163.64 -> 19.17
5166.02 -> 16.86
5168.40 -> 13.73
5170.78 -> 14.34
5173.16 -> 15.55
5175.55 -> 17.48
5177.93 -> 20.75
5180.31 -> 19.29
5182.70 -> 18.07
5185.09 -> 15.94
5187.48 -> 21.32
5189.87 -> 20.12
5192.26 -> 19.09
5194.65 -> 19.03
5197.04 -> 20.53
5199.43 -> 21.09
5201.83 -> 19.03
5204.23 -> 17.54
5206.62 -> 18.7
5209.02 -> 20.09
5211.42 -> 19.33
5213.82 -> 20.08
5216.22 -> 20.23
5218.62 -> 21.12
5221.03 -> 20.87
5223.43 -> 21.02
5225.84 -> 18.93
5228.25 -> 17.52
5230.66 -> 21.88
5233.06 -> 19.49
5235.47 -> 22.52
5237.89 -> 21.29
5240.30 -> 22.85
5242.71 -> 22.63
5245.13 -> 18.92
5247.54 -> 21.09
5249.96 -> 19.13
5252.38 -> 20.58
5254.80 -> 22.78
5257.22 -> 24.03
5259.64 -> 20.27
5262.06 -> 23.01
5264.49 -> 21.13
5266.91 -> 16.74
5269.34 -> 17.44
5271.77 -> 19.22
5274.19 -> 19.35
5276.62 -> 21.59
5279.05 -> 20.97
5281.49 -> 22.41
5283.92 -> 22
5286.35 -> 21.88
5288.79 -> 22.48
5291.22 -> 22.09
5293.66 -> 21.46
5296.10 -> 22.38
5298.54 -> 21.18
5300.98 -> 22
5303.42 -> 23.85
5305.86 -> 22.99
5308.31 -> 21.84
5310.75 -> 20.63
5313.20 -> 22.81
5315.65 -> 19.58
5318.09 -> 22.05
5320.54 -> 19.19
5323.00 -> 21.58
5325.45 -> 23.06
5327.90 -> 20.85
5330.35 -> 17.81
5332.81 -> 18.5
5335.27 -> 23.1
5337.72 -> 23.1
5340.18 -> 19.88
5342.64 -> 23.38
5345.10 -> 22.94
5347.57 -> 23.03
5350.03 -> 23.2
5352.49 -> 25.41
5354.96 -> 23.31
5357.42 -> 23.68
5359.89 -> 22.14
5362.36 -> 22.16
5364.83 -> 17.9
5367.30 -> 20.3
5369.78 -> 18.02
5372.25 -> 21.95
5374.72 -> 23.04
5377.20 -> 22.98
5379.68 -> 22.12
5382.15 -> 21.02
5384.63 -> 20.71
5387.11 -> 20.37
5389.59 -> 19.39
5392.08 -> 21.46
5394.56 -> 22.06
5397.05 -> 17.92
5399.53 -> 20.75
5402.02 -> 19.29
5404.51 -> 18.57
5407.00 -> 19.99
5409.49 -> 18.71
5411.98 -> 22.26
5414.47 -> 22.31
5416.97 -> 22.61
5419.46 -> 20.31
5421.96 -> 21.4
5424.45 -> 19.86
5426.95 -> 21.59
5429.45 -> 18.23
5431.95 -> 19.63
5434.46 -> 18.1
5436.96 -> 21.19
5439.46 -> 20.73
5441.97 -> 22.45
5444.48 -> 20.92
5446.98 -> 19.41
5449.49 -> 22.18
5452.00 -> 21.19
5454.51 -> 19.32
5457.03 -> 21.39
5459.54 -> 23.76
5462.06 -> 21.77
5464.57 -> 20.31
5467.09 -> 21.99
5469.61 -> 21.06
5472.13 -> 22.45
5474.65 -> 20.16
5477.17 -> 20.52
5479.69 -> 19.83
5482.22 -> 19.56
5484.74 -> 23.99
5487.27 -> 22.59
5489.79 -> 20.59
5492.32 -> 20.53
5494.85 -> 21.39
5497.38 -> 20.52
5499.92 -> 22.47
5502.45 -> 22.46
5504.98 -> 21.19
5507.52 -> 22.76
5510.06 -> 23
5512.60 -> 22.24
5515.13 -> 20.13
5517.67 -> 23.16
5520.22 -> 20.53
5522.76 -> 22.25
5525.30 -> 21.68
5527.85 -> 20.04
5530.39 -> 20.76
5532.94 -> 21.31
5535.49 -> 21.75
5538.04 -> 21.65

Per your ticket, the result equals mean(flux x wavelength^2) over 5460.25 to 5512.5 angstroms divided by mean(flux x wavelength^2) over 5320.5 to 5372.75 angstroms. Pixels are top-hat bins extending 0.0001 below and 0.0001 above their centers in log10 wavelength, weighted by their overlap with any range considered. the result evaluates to 1.05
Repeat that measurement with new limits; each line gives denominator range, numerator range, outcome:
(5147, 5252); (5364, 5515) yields 1.18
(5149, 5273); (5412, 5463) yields 1.17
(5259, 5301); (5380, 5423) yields 1.03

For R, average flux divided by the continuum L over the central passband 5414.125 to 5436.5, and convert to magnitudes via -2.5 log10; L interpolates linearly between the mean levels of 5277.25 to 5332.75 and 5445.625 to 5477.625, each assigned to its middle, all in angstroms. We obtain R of 0.05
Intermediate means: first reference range 21.5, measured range 20.4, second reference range 21.2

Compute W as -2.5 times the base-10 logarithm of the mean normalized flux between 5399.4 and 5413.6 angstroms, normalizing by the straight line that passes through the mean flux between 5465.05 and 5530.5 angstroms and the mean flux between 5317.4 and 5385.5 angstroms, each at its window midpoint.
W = 0.09 mag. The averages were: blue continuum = 21.7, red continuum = 21.5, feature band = 19.9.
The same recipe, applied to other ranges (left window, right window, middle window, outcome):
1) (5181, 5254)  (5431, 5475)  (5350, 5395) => -0.05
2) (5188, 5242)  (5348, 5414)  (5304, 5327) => -0.04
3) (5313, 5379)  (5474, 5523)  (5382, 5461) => 0.05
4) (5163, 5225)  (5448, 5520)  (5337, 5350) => -0.12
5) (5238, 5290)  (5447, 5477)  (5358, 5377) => 0.01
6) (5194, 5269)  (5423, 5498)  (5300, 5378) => -0.06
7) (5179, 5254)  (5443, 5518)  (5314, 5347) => -0.03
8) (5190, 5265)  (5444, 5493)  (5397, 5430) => 0.03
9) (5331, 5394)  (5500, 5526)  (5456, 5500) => 0.03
